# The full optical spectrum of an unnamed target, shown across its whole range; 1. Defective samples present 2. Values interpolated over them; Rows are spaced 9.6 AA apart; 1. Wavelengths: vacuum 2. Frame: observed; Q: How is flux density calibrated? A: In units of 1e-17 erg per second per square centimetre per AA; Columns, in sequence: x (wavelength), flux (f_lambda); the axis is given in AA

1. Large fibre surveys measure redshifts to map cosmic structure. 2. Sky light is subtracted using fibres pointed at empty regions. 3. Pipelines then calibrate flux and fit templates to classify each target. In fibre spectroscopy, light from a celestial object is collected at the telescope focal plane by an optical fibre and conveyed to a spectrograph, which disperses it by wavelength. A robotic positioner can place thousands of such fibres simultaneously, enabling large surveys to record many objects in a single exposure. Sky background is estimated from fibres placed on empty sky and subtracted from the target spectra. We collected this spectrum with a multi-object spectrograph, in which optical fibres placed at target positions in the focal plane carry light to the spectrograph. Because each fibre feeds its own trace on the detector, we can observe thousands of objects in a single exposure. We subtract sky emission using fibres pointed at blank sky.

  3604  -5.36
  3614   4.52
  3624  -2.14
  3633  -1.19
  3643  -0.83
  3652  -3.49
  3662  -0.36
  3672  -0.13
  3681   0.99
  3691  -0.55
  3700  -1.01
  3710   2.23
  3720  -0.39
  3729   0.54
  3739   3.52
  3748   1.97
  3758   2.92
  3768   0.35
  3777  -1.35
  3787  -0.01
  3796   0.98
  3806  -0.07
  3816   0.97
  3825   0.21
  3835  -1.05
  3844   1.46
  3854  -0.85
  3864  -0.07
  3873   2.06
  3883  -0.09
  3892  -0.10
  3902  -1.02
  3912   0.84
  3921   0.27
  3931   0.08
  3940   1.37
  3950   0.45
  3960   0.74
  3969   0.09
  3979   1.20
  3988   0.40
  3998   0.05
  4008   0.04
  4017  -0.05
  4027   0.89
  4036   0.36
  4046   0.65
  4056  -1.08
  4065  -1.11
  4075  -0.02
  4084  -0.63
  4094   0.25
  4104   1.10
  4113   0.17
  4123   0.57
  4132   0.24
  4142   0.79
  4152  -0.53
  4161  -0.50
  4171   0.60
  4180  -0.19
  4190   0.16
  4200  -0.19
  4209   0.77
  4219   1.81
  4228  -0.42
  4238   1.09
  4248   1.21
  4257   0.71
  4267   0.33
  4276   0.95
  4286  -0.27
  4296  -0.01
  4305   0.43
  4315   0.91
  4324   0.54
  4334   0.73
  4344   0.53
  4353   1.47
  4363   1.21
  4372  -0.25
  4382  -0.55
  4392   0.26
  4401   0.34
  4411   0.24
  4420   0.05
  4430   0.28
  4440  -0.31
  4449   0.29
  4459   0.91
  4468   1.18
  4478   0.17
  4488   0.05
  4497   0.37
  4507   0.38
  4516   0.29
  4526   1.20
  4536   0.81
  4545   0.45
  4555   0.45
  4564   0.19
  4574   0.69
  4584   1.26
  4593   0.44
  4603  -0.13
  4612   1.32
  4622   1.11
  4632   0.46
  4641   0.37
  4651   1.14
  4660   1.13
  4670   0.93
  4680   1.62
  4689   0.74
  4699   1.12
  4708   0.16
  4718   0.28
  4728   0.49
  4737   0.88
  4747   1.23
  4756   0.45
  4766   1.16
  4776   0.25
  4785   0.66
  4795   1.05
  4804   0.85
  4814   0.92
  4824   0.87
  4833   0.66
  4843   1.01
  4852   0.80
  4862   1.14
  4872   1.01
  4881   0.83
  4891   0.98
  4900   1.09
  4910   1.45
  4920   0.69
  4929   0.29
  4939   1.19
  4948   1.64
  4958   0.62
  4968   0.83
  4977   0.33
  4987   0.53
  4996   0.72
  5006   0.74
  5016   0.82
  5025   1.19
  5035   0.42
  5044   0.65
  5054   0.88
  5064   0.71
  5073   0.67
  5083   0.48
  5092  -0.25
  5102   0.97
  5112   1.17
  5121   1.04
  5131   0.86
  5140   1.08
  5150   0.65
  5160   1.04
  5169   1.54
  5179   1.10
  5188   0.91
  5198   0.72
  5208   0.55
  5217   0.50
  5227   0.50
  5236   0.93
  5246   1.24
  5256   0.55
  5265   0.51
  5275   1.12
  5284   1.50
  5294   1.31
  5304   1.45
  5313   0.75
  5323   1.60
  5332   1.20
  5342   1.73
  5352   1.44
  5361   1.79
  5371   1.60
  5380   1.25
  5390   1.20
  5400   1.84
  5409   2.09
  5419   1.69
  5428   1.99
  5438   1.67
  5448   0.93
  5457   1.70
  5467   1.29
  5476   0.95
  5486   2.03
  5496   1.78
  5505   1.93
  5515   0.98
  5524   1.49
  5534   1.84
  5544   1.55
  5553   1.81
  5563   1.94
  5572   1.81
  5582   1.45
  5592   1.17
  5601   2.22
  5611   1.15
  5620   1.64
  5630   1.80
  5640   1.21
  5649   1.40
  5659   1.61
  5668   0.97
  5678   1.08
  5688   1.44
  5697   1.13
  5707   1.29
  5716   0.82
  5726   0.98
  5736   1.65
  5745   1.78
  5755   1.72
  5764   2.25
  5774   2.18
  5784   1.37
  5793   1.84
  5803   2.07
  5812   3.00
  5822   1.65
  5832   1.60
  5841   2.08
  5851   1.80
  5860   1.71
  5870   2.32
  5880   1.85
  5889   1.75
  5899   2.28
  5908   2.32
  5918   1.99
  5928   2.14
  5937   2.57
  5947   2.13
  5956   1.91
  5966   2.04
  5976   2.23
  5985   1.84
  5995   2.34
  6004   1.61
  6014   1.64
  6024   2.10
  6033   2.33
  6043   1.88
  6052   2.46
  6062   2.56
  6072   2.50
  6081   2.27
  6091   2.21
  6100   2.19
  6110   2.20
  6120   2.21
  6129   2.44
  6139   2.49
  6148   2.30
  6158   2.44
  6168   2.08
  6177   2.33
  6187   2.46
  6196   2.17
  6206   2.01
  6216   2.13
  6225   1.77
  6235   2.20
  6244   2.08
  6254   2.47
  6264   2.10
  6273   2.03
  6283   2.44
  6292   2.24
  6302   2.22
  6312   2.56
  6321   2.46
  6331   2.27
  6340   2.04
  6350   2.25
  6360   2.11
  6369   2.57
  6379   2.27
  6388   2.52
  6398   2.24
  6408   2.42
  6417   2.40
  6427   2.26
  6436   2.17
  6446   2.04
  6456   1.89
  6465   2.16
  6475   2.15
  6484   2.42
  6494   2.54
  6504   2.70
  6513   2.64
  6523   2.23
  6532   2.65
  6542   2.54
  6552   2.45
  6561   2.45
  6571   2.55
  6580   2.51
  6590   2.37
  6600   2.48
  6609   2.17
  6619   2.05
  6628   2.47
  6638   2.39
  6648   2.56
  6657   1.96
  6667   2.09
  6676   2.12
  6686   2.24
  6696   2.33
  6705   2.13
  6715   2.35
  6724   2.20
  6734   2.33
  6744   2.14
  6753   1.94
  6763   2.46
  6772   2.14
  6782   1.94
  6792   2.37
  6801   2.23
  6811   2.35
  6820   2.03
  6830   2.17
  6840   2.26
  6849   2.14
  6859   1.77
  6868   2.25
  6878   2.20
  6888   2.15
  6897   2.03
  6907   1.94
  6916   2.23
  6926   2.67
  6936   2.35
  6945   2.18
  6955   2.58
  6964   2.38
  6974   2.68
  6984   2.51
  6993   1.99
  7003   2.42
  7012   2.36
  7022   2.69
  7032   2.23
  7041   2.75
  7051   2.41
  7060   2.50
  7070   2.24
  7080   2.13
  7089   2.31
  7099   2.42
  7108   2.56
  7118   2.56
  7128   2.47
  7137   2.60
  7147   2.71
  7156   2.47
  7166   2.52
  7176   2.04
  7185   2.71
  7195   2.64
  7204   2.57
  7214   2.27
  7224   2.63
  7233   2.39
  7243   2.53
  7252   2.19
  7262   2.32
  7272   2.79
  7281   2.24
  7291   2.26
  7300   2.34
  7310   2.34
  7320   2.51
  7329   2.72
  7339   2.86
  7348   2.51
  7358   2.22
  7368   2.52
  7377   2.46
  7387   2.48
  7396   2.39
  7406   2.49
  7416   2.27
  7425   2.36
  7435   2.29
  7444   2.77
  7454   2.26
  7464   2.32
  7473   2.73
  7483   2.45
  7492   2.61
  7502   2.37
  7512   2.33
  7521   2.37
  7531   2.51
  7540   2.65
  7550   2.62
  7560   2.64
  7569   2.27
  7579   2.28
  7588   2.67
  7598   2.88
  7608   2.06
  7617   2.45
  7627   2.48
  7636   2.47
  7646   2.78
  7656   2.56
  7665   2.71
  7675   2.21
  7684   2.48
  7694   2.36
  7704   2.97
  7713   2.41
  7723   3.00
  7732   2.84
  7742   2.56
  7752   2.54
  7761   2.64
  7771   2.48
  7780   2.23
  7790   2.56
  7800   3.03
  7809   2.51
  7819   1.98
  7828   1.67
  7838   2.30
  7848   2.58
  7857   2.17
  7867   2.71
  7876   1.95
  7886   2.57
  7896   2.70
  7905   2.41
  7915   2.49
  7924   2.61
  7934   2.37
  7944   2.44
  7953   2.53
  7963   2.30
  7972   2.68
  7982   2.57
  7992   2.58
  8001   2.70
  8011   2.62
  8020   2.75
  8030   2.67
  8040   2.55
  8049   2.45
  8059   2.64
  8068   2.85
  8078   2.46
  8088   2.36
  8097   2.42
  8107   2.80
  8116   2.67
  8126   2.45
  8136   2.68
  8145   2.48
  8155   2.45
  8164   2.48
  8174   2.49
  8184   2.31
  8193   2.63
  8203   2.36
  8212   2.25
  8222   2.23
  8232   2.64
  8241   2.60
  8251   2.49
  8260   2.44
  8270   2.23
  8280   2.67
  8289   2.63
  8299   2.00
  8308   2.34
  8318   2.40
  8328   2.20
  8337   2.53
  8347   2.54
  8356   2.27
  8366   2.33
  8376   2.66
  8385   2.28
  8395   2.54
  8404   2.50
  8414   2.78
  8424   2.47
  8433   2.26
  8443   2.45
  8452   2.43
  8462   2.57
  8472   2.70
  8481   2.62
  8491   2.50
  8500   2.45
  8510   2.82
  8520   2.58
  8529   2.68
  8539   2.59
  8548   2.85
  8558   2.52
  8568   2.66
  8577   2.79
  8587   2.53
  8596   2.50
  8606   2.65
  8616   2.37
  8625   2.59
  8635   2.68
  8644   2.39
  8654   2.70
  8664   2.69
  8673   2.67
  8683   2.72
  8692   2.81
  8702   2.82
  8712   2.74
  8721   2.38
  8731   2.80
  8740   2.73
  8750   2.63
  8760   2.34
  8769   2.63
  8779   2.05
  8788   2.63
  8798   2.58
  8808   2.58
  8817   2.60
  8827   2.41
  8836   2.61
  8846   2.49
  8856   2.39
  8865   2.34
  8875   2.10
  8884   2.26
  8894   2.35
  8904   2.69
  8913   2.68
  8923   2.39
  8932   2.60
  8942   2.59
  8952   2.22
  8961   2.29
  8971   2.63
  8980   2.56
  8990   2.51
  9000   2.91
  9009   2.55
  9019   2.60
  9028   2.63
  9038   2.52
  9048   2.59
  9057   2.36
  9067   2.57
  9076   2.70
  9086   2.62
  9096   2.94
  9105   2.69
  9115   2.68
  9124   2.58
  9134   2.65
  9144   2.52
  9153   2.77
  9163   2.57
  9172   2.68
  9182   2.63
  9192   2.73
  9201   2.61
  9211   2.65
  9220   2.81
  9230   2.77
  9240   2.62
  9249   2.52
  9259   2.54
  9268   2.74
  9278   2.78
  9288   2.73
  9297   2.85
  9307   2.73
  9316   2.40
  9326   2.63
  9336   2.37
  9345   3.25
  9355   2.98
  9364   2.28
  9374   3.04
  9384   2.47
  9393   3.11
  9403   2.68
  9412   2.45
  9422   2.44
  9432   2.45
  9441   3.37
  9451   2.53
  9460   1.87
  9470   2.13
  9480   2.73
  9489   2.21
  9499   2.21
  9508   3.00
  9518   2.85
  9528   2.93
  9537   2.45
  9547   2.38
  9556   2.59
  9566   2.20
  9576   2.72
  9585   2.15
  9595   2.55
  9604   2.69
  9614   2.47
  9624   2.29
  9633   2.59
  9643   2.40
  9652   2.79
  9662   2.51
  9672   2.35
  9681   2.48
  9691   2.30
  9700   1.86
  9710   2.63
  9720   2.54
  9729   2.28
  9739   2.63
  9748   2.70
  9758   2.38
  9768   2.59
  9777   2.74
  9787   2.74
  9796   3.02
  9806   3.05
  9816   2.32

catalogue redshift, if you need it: 0.33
